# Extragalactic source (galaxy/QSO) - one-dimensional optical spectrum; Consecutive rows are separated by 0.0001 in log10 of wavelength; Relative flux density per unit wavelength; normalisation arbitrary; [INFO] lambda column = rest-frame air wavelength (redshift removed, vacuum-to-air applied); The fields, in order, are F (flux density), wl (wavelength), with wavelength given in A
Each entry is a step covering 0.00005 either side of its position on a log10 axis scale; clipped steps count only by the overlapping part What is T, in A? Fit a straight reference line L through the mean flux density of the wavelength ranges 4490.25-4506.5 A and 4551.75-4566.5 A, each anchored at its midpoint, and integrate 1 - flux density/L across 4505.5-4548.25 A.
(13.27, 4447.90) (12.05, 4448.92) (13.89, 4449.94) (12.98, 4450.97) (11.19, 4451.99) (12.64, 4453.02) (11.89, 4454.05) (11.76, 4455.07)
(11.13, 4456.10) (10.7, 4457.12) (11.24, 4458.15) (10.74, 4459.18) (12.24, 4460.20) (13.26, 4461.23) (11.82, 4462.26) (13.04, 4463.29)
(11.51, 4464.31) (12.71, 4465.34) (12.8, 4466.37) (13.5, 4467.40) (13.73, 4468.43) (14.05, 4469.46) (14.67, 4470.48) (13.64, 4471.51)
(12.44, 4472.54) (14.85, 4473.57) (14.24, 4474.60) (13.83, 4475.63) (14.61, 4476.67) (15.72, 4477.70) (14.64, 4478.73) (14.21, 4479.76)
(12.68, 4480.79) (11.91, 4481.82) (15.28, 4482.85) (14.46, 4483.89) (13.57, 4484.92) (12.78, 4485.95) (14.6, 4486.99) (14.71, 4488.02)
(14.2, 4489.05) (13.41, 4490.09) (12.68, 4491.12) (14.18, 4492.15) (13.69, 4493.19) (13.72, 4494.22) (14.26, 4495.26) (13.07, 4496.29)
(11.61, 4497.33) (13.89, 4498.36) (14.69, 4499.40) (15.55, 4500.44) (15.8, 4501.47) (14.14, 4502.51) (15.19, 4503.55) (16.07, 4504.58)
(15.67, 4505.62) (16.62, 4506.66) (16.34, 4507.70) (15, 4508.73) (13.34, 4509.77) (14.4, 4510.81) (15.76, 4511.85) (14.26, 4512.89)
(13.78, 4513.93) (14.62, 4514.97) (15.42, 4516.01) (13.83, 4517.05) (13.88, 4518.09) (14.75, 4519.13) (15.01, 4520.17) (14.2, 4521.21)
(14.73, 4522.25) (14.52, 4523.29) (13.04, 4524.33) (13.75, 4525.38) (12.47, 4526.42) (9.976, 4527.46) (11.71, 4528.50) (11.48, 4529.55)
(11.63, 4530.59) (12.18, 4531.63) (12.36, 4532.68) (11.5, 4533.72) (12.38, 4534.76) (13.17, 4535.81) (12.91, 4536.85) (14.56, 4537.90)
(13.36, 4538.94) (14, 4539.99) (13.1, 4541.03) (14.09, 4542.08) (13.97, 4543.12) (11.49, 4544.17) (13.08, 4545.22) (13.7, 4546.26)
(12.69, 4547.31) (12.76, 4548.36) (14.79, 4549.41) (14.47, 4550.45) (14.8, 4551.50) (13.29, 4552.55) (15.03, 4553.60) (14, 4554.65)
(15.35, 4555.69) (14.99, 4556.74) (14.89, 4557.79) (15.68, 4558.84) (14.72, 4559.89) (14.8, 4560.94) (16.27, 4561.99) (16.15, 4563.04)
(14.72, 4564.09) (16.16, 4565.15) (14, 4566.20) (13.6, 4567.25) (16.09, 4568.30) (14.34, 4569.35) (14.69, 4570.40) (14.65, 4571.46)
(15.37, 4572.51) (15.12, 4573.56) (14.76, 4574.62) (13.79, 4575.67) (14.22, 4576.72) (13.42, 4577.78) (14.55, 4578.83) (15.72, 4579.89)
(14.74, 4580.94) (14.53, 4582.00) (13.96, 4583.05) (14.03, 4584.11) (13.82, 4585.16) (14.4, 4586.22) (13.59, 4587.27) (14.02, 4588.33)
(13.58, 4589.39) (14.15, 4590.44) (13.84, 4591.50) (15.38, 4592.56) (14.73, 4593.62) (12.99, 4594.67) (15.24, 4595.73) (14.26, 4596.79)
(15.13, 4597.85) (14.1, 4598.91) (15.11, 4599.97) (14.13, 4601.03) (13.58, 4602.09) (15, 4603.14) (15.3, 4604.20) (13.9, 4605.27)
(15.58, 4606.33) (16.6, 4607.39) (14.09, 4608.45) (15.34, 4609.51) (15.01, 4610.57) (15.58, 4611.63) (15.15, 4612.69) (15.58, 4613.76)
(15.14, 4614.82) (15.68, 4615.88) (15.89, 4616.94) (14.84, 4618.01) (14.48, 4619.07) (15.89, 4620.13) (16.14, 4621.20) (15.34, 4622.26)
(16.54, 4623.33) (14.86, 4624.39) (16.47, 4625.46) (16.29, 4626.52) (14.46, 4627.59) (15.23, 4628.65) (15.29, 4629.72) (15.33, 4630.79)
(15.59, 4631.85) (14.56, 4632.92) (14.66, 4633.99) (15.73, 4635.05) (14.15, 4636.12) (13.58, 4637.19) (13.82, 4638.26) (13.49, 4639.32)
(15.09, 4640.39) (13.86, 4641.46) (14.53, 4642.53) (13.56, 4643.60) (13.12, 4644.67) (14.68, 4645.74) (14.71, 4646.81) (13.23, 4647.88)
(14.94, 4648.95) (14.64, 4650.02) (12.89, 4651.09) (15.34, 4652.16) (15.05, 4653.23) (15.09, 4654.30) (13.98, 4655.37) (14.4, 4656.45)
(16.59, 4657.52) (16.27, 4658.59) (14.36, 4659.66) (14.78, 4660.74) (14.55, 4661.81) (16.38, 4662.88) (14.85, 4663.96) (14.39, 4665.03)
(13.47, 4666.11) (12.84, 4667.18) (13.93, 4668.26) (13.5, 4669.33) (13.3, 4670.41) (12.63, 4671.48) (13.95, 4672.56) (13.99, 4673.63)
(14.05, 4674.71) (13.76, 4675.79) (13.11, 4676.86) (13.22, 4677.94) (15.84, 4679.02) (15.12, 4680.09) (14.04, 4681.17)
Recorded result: 3.0 A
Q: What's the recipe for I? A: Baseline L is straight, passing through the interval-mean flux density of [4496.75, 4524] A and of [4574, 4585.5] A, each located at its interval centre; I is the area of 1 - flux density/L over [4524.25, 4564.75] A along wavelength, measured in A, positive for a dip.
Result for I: 2.6 A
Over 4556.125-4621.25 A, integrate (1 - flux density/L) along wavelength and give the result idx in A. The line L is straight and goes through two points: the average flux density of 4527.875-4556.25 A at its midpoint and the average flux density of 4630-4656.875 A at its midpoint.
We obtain -4.8 A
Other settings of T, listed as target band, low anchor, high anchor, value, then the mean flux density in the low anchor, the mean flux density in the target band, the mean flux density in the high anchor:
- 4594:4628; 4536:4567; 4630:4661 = -1.58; 14.3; 15.1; 14.6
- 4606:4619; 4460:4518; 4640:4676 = -1.00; 14.1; 15.3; 14.3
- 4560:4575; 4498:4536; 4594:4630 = -0.47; 14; 15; 15.1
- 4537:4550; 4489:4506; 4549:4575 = 1.11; 14.2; 13.5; 14.9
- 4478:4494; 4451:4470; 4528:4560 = -1.53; 12.2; 13.8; 13.5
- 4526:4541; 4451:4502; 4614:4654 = 1.57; 13.3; 12.4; 14.8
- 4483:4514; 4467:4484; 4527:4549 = -2.02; 14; 14.4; 12.7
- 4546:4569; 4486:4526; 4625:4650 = -0.32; 14.4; 14.7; 14.6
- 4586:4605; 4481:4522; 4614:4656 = 0.43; 14.4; 14.4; 14.8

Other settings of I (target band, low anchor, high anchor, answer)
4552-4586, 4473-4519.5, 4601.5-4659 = -0.2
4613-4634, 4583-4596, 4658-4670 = -1.7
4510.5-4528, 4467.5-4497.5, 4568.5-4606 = 0.1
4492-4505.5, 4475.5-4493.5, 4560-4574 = -0.2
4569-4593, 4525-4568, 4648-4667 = -0.6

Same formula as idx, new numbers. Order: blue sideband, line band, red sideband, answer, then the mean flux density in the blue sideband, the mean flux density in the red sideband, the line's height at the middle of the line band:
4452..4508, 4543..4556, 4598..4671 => 0.34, 13.6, 14.8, 14.1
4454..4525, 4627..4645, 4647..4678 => -0.36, 13.8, 14.3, 14.2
